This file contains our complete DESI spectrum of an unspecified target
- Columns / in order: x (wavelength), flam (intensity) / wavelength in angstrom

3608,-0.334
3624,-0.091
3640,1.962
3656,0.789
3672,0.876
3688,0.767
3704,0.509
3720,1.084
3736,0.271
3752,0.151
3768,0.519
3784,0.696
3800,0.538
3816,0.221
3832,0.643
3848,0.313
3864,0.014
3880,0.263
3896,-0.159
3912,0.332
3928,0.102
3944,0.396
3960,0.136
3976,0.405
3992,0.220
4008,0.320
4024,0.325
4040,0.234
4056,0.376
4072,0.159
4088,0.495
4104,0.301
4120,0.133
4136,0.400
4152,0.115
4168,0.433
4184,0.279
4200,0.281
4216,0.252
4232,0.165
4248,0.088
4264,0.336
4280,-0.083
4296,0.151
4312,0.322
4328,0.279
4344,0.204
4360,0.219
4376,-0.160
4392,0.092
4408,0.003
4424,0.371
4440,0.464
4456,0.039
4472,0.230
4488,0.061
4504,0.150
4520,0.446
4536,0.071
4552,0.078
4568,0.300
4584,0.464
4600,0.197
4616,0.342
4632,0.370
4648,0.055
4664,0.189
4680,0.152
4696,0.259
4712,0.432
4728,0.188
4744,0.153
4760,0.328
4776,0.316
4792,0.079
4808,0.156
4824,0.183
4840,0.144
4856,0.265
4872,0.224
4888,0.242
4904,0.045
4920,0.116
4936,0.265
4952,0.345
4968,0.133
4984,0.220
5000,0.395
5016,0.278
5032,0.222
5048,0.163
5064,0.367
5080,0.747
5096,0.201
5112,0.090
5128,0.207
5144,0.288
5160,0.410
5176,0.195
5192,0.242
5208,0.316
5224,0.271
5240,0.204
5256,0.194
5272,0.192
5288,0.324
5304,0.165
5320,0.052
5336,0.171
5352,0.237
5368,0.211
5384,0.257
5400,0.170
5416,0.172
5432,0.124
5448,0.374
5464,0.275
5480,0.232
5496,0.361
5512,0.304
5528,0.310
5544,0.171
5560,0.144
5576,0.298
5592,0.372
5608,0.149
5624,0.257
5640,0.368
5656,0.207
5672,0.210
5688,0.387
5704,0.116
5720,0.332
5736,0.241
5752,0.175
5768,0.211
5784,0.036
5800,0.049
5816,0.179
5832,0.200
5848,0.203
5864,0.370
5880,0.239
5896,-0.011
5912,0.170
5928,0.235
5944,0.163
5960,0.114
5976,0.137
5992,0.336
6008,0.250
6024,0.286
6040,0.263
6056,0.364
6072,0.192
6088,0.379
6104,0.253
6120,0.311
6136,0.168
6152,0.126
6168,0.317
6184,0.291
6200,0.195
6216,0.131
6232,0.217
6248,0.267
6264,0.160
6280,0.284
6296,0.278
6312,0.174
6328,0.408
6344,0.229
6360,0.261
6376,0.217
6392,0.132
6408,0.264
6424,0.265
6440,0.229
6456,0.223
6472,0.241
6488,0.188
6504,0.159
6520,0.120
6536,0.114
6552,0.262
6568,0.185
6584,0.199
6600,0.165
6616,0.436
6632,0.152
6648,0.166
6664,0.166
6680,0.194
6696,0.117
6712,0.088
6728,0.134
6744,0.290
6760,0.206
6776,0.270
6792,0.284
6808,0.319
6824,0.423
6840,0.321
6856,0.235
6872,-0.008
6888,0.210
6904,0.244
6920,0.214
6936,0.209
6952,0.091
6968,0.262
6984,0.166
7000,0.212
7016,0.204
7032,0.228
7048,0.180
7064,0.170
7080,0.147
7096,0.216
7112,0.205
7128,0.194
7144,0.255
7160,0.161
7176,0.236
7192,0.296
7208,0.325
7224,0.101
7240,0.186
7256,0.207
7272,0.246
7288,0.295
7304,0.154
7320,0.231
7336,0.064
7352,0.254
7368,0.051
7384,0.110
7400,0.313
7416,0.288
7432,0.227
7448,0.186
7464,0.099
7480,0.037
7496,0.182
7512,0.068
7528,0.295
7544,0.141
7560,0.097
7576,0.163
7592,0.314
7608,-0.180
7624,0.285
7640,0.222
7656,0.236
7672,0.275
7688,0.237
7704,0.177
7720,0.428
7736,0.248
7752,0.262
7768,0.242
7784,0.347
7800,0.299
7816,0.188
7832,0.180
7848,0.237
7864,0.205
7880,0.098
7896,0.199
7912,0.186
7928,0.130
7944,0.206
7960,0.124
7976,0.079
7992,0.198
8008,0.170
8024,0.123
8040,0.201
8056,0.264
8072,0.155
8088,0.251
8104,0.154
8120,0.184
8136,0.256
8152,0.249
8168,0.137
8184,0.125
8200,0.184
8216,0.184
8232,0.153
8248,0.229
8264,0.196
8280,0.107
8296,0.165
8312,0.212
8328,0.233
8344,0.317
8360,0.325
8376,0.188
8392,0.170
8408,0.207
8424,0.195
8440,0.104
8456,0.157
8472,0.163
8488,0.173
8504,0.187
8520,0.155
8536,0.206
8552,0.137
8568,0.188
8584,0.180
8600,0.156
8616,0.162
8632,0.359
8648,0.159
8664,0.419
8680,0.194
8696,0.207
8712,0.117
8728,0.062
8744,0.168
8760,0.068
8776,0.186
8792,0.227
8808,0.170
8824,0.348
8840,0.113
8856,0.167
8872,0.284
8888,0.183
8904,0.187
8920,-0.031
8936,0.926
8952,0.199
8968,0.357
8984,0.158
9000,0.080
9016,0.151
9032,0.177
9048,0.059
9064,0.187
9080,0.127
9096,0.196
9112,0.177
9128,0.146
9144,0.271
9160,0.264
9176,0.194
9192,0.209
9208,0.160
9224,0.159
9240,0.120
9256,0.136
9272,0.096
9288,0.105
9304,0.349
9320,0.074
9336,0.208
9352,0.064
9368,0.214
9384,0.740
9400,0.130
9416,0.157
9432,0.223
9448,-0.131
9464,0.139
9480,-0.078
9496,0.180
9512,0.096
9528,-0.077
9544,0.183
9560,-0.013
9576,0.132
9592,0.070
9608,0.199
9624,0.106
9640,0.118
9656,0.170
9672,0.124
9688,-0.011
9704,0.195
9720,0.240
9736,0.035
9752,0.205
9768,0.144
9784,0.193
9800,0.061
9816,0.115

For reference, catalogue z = 0.36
